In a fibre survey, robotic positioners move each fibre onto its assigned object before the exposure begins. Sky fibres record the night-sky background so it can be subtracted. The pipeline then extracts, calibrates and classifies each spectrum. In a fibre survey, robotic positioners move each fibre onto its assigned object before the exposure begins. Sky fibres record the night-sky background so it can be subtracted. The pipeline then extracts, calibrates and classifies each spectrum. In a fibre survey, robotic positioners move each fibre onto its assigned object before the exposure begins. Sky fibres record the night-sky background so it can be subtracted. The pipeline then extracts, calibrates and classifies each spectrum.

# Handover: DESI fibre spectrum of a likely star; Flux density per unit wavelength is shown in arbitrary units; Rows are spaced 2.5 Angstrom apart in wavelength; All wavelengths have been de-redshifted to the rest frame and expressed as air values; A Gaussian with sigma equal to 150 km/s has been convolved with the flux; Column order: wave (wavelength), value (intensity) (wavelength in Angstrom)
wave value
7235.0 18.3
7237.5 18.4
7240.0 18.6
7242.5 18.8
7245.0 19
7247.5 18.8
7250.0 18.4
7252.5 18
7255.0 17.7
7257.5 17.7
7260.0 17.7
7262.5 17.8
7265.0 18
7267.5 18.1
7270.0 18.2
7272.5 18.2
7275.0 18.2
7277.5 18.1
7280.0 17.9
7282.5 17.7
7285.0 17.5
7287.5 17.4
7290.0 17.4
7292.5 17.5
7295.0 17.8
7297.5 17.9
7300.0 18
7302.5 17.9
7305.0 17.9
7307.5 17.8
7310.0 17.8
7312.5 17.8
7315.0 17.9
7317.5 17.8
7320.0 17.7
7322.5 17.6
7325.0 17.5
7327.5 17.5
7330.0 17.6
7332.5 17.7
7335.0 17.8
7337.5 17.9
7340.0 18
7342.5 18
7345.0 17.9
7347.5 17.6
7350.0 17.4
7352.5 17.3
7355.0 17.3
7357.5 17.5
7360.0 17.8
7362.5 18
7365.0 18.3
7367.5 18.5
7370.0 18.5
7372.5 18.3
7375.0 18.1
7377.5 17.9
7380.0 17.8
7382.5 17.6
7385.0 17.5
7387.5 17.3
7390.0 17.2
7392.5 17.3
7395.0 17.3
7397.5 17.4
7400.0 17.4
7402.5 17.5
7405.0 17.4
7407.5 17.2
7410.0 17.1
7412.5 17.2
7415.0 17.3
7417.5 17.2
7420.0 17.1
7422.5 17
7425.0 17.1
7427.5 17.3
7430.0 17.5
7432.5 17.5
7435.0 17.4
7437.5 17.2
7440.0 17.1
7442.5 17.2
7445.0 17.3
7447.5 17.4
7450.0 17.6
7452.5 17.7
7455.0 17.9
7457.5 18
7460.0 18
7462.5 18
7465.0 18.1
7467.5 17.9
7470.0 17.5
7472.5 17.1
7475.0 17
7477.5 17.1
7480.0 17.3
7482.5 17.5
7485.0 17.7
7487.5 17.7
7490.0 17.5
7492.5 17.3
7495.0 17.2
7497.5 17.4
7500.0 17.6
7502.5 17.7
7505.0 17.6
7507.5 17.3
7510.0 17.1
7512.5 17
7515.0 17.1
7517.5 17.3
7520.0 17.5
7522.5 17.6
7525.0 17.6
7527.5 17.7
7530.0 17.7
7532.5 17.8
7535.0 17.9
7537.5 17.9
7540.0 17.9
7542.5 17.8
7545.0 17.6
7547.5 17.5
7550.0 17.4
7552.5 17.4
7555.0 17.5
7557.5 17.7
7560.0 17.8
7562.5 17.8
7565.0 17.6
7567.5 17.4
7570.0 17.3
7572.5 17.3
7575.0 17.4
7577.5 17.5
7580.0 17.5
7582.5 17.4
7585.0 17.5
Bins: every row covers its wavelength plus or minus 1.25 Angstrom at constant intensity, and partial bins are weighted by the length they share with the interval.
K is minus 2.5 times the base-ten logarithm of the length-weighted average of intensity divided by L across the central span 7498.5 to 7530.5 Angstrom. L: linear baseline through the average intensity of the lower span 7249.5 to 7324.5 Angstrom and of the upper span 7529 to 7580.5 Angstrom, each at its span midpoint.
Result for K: 0.01 mag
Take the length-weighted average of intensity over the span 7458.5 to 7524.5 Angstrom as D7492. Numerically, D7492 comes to 17.5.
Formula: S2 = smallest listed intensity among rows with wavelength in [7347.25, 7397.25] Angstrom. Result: 17.2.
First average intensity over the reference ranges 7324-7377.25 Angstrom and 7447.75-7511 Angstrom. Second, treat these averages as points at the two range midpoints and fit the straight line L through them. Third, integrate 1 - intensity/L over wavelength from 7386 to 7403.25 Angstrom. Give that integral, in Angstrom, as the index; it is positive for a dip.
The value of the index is 0.4 Angstrom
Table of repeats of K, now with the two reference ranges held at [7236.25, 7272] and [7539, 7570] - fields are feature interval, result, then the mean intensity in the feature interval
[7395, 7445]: 0.04 mag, 17.3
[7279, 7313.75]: 0.02 mag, 17.7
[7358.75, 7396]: 0.01 mag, 17.8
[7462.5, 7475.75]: 0.01 mag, 17.6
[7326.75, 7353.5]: 0.02 mag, 17.7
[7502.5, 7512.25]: 0.02 mag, 17.3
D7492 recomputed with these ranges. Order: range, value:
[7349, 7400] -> 17.7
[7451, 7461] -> 17.9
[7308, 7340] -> 17.7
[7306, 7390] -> 17.8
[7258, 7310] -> 17.8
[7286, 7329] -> 17.7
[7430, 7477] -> 17.5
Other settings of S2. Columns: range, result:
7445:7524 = 17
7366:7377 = 18.1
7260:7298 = 17.4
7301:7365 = 17.3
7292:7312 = 17.5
